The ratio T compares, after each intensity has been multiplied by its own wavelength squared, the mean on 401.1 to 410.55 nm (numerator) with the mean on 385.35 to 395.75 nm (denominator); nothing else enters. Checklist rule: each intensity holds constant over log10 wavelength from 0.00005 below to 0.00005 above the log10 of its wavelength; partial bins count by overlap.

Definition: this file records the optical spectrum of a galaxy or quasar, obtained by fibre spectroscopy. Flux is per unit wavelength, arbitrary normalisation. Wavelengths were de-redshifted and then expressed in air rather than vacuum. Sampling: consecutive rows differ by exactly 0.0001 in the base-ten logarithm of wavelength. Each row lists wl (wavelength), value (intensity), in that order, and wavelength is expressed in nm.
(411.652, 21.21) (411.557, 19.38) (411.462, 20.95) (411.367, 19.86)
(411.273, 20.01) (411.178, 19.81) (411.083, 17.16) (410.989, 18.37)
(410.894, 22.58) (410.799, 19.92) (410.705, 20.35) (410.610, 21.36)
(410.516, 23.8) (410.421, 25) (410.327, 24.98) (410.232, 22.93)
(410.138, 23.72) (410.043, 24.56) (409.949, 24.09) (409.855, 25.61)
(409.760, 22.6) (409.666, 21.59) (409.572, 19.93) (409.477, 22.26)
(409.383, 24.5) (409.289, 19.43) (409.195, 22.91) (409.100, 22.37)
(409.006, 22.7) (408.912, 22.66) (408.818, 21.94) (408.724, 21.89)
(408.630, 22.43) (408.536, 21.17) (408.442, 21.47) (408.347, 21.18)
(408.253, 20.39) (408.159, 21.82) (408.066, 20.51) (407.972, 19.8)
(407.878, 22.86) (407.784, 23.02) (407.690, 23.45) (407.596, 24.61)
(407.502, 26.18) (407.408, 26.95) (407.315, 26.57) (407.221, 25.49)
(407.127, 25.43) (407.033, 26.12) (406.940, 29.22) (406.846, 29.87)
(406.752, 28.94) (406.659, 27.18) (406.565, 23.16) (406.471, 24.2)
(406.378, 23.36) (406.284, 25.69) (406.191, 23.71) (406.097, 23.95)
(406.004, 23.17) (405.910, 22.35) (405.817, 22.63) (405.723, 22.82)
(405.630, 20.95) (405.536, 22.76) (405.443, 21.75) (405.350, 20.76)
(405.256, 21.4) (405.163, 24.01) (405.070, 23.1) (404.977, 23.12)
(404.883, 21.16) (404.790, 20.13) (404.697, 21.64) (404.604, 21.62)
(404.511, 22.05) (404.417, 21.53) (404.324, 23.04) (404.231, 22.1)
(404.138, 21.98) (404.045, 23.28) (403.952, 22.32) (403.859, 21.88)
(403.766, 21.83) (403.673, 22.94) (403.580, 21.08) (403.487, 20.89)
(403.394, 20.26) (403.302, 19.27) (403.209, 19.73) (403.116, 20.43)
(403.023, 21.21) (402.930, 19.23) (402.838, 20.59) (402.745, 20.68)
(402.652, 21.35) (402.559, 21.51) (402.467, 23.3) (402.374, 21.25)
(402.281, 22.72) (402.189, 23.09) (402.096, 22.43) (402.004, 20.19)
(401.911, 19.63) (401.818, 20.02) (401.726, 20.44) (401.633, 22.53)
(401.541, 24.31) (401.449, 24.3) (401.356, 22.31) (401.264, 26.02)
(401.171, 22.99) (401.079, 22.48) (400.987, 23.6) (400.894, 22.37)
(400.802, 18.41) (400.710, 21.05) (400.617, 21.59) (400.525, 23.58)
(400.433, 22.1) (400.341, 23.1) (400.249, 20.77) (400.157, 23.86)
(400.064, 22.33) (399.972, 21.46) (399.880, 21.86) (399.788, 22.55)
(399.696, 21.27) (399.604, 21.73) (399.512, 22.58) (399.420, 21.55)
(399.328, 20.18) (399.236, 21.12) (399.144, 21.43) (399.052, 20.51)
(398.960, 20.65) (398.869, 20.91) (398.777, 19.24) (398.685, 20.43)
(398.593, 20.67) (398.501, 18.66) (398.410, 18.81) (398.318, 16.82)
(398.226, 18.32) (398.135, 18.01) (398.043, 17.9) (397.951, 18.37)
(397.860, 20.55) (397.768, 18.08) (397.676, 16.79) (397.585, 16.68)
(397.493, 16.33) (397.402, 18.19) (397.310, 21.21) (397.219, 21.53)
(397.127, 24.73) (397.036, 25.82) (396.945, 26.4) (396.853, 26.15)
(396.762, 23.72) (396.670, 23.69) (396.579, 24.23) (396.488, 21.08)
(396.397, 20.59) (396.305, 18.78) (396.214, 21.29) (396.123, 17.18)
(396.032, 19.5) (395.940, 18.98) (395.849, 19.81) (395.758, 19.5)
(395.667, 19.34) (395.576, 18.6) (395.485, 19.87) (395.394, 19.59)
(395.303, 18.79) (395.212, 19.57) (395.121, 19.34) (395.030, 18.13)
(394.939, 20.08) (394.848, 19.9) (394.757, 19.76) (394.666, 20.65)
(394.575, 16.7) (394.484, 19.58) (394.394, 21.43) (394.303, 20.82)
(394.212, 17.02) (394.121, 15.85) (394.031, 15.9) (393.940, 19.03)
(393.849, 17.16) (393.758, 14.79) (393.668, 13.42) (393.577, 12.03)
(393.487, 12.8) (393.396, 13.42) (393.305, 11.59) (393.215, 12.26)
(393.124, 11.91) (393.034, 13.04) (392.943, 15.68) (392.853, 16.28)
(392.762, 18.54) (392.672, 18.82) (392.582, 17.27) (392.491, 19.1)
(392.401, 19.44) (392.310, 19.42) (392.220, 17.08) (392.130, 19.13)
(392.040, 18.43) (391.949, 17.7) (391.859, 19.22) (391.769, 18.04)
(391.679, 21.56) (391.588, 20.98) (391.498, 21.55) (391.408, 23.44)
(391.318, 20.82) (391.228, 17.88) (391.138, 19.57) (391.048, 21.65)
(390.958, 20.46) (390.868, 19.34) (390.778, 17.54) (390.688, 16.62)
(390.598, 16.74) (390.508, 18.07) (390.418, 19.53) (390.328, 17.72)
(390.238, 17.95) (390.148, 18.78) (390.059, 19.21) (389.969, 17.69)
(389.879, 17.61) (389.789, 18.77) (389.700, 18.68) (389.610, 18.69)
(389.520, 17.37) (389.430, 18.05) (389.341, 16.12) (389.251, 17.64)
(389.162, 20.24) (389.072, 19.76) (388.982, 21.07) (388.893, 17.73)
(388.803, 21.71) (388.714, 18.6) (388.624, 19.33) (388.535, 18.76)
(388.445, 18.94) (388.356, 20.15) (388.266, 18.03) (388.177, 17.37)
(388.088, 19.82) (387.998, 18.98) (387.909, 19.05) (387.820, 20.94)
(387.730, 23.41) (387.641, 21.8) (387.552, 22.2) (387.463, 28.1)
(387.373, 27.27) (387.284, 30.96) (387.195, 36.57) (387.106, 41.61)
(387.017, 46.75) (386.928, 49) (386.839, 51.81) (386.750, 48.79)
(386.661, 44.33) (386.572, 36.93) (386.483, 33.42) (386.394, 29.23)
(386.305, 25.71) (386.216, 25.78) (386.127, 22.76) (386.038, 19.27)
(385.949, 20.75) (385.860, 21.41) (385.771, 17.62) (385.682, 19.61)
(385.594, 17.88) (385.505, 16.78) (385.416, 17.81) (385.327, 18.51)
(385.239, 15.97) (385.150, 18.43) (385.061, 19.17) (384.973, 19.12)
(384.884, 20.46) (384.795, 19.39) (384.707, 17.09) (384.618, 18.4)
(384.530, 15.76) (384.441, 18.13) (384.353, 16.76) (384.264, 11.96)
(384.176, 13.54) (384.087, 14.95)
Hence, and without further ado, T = 1.2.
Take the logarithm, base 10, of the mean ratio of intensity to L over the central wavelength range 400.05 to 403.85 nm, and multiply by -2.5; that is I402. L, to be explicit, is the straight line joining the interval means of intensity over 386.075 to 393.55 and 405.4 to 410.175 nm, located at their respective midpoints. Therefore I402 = 0.058 mag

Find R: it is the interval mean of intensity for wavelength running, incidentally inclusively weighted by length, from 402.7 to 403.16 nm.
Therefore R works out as 20.4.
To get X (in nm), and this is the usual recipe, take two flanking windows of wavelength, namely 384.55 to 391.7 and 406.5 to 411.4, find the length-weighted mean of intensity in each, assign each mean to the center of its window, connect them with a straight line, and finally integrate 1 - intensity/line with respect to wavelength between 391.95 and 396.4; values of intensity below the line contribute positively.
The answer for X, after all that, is 0.981 nm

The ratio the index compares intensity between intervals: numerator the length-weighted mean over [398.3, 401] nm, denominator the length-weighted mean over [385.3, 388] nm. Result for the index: 0.74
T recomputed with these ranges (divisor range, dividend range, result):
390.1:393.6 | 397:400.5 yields 1.19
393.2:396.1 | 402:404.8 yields 1.27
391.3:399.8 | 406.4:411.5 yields 1.28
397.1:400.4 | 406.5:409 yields 1.24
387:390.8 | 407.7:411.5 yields 1.16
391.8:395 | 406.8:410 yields 1.48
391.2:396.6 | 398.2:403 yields 1.22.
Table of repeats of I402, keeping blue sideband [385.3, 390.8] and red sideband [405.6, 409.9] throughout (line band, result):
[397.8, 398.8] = 0.24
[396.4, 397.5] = 0.02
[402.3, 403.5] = 0.13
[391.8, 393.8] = 0.41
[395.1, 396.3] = 0.21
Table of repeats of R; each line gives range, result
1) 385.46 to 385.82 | 18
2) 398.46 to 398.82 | 19.7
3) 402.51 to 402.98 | 20.7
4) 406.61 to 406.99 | 28.8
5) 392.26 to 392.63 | 18.8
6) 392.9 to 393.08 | 14.3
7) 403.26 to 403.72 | 20.9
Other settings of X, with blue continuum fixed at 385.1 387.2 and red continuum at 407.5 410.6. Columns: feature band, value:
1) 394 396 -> 0.56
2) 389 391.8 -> 0.88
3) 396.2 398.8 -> 0.54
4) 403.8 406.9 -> 0.07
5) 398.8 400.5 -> 0.24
